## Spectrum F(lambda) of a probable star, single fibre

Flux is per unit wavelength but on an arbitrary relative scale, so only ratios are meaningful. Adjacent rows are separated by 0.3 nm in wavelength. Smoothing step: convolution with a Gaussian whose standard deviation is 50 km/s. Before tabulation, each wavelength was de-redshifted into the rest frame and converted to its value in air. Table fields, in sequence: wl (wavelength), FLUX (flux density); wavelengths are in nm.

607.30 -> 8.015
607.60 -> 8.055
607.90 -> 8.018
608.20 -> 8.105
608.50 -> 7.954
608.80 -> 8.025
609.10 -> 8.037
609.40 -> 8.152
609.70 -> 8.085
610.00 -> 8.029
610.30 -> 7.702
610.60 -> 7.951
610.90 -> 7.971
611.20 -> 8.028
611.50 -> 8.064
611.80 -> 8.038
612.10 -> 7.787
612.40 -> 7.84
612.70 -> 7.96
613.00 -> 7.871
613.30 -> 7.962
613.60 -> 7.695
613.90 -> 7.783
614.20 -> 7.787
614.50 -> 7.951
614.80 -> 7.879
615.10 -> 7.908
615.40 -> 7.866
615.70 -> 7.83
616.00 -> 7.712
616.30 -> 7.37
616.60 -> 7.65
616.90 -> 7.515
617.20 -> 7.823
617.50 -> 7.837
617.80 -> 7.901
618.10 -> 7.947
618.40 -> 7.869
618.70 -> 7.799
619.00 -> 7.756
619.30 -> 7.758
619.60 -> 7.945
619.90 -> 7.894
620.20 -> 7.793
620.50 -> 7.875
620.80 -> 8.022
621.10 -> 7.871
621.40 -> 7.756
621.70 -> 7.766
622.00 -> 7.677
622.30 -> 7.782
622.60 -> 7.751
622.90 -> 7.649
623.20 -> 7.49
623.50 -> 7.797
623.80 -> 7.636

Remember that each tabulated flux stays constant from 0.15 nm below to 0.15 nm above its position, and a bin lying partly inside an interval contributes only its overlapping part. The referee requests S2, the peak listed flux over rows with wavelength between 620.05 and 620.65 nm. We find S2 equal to 7.875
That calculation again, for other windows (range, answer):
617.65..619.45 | 7.947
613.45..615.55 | 7.951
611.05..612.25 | 8.064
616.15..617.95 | 7.901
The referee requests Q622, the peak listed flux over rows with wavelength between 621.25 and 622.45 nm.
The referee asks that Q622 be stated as 7.782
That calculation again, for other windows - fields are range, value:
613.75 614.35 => 7.787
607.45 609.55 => 8.152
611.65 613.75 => 8.038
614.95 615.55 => 7.908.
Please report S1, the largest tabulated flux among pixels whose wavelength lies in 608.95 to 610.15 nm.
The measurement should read 8.152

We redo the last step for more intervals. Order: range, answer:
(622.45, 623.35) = 7.751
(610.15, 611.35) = 8.028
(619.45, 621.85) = 8.022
